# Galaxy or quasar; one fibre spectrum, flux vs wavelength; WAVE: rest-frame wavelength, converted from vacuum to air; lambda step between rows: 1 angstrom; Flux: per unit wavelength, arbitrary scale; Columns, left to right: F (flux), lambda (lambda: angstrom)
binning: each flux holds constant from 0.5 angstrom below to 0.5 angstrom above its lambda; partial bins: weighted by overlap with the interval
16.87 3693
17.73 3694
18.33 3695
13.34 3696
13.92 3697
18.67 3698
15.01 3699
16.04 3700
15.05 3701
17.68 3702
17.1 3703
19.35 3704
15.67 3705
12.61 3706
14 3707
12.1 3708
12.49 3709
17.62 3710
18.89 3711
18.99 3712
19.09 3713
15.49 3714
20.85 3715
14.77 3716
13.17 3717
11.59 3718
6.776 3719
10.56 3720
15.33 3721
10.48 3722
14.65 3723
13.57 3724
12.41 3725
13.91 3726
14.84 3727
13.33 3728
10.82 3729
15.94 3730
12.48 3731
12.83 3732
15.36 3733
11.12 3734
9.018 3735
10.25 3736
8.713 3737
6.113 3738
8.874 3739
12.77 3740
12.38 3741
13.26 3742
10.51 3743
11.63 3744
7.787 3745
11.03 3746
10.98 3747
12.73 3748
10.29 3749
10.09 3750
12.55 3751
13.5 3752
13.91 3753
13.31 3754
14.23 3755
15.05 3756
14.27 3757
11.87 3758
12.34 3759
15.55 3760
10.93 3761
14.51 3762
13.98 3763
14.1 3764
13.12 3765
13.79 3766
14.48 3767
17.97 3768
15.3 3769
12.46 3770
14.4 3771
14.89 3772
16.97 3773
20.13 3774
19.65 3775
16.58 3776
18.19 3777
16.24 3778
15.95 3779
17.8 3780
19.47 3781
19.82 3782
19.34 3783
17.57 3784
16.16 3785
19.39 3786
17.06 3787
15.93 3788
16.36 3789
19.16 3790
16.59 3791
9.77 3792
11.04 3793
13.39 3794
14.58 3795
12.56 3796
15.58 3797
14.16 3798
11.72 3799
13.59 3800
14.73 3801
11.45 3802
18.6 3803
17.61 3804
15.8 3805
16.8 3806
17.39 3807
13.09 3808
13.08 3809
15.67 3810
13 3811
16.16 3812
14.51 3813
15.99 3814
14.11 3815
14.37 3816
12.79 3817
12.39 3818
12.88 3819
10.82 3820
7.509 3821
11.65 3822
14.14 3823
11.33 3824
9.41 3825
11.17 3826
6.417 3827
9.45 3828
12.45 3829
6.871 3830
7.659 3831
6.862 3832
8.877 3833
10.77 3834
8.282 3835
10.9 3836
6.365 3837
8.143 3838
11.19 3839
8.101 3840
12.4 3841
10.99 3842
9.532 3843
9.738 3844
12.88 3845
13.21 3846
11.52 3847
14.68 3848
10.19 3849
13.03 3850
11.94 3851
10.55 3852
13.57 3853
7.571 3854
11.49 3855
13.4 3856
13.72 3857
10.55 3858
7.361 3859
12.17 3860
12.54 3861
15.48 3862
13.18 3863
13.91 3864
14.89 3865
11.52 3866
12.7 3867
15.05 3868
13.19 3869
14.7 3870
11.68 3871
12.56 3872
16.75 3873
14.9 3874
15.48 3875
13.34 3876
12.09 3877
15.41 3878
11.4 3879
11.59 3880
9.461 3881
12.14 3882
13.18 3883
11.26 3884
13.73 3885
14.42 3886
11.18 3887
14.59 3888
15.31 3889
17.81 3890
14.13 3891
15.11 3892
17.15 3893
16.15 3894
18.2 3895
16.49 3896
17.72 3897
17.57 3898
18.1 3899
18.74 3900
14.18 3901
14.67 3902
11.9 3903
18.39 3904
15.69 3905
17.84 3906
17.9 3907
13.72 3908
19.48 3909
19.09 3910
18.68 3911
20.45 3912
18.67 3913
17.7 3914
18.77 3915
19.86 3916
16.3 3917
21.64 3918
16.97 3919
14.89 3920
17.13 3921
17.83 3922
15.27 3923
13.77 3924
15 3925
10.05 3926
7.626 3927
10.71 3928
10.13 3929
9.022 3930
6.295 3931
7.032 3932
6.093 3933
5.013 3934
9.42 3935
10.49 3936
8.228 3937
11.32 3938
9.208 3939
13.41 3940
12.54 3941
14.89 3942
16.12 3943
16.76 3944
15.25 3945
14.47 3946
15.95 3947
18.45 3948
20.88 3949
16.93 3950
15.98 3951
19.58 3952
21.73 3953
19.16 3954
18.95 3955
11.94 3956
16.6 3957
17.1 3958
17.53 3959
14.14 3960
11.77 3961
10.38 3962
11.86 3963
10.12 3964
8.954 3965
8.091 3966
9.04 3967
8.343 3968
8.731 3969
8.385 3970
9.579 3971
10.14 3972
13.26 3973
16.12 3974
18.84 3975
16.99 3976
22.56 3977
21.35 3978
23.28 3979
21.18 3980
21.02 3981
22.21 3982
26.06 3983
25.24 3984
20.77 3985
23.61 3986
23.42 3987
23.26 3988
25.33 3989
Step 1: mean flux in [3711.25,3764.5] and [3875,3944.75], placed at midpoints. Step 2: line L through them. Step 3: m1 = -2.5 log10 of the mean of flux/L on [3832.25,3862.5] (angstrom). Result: 0.24 mag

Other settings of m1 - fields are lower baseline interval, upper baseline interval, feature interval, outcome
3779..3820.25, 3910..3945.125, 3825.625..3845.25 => 0.49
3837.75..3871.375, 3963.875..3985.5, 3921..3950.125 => 0.19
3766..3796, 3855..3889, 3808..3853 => 0.28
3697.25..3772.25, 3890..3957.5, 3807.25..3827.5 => 0.13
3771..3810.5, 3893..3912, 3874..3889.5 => 0.28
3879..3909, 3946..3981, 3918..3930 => 0.11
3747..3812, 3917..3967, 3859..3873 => 0.07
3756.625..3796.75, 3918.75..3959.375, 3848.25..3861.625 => 0.27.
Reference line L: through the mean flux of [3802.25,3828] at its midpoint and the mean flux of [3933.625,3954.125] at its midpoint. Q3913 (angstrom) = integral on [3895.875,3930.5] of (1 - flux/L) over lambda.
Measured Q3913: -4.38 angstrom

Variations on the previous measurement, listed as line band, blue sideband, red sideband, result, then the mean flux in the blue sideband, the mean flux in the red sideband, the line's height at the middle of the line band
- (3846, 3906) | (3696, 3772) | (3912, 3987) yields 2.9 angstrom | 13.5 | 15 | 14.5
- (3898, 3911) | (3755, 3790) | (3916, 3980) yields -2.2 angstrom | 16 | 13.8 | 14.4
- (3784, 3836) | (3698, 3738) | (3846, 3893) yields 1.0 angstrom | 14.1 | 13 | 13.4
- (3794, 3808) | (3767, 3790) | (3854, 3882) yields 1.1 angstrom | 17.2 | 12.9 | 16.1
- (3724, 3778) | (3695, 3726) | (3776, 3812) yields 7.5 angstrom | 14.9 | 15.7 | 15.3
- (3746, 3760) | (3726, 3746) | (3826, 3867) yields -1.6 angstrom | 11.5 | 10.9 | 11.4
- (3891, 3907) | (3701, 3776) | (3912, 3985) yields -2.2 angstrom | 13.6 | 14.8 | 14.5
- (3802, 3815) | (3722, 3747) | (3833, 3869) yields -4.3 angstrom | 11.8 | 11.5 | 11.6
